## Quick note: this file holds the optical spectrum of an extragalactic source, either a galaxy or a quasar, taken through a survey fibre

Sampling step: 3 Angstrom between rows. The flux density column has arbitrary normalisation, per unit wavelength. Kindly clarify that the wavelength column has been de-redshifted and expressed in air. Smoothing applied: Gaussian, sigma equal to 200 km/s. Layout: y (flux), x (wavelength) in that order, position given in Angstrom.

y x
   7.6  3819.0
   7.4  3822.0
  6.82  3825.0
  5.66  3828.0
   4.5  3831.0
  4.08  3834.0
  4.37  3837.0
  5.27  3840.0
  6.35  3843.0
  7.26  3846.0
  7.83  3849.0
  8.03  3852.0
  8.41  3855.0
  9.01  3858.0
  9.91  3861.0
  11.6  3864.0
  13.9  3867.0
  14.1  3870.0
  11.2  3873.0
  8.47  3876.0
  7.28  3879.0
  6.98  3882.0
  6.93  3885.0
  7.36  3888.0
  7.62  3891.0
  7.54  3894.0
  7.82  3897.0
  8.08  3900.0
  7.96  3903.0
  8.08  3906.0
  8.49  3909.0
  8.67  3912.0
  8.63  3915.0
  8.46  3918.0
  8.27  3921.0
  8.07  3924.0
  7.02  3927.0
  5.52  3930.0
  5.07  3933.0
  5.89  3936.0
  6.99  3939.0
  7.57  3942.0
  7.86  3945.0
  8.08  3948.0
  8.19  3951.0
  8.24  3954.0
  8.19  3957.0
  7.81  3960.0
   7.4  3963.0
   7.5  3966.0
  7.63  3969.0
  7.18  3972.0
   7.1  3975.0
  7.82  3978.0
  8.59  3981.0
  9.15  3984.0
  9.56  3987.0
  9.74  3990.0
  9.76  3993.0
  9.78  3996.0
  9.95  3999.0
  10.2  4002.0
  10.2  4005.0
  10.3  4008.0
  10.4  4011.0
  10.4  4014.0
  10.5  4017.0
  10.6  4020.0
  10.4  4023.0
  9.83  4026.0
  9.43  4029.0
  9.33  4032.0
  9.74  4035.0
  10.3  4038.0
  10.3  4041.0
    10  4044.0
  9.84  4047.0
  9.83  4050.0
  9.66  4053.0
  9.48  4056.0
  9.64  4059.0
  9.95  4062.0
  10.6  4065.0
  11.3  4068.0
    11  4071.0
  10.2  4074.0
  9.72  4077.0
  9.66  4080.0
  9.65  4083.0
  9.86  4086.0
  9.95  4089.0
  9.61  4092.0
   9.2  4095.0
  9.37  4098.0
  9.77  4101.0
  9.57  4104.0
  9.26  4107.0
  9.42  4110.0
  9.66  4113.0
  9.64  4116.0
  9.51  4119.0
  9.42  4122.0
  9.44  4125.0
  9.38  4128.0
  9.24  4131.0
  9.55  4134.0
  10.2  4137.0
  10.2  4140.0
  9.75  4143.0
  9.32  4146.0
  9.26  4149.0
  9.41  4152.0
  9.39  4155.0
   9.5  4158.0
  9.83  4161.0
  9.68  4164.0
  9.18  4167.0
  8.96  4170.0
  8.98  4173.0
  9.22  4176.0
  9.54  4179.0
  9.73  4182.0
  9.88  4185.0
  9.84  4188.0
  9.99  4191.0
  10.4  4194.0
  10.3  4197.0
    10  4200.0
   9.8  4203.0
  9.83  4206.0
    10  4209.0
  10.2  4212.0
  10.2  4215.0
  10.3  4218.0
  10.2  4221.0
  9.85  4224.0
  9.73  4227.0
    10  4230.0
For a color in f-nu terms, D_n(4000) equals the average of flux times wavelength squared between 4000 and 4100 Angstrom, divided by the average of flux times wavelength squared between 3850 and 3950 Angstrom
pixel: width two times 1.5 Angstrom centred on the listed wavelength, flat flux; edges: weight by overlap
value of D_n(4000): 1.30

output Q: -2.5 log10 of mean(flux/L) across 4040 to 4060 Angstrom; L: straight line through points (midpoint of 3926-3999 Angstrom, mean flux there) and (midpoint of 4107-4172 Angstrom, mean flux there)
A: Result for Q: -0.13 mag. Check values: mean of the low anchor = 7.87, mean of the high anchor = 9.51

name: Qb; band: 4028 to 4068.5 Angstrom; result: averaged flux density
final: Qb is 9.93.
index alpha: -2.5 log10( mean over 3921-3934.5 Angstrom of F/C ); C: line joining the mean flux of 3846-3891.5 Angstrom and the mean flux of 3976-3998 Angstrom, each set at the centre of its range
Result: 0.36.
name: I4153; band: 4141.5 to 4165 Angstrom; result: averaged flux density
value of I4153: 9.51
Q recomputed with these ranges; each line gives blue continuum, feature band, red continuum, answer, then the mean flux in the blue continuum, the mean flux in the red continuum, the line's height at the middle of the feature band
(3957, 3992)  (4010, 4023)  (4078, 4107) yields -0.20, 8.16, 9.61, 8.68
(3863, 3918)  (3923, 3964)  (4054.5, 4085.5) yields 0.26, 8.89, 10.1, 9.25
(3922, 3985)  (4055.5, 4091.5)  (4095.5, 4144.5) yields -0.13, 7.46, 9.58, 8.99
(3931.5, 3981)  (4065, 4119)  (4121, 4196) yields -0.11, 7.44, 9.58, 8.88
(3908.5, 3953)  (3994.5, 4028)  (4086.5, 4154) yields -0.22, 7.5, 9.55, 8.38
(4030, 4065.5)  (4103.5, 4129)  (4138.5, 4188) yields 0.02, 9.86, 9.5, 9.65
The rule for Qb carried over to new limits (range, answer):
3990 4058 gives 10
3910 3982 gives 7.57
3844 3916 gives 8.78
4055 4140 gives 9.77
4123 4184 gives 9.49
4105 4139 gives 9.53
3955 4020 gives 9.04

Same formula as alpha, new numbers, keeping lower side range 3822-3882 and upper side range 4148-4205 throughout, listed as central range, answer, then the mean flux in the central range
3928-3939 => 0.42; 5.77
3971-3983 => 0.12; 7.75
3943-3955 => 0.06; 8.06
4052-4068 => -0.11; 10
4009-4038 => -0.14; 10.1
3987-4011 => -0.14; 9.99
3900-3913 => 0.01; 8.26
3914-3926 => 0.01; 8.29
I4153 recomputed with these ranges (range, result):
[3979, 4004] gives 9.57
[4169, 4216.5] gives 9.81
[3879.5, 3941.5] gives 7.47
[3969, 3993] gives 8.48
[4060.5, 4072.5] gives 10.7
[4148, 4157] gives 9.37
